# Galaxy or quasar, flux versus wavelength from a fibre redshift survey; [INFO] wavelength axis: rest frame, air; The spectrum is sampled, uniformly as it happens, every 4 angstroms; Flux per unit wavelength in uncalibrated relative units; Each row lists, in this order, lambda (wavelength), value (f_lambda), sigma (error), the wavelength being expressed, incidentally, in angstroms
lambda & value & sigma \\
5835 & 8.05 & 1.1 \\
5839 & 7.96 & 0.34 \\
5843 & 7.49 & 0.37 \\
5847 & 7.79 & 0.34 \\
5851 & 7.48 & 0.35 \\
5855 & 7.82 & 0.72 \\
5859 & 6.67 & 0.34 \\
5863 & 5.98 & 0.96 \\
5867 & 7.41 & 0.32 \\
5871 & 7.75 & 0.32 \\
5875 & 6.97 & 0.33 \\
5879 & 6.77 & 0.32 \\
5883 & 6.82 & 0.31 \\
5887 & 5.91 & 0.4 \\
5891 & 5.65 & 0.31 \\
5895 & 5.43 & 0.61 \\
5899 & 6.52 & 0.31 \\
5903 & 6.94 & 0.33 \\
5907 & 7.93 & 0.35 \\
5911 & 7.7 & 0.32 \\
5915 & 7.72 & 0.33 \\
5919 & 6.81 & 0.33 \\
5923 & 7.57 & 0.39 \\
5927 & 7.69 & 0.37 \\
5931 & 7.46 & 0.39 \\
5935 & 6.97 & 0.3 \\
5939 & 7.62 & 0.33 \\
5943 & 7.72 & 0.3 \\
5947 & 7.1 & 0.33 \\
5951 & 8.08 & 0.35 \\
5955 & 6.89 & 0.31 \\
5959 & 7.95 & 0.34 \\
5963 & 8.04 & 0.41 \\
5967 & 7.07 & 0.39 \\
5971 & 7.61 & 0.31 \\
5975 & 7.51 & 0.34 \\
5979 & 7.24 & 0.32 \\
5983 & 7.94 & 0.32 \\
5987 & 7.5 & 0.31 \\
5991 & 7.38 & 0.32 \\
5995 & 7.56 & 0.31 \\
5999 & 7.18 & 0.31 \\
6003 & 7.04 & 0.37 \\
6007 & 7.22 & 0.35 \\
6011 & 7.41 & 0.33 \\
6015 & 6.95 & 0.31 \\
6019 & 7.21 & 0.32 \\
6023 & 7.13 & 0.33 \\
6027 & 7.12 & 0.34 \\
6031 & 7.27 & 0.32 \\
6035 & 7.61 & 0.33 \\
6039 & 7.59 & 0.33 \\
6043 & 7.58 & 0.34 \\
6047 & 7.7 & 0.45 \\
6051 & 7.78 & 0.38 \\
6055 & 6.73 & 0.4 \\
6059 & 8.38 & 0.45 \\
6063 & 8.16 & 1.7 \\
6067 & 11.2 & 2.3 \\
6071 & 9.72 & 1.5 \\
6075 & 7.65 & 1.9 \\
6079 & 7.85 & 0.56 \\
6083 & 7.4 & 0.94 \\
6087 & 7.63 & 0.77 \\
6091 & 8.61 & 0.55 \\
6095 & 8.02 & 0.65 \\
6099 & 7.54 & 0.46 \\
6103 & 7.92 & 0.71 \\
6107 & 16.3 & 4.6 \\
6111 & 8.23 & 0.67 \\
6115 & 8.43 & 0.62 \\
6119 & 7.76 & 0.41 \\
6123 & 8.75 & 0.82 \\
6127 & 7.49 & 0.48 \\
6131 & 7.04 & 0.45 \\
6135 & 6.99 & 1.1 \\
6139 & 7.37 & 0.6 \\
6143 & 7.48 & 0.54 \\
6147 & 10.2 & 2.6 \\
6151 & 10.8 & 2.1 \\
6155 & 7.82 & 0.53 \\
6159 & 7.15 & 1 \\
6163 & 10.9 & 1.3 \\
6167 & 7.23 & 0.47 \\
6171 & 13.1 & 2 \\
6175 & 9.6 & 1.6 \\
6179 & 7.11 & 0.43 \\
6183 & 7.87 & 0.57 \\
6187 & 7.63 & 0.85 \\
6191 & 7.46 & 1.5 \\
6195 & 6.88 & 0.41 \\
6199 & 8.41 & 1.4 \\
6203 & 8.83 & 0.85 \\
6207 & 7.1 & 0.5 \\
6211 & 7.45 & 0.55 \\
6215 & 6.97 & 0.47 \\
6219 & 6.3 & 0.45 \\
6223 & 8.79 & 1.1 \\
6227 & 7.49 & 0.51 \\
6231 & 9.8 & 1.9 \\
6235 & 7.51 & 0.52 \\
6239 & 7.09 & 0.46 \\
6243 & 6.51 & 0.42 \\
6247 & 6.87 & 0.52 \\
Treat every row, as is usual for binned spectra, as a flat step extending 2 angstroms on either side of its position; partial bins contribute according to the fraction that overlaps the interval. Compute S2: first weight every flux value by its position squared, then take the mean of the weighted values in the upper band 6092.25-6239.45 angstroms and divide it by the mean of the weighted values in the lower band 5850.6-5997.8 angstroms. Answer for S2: 1.25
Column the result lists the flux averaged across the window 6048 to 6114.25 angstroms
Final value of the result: 8.67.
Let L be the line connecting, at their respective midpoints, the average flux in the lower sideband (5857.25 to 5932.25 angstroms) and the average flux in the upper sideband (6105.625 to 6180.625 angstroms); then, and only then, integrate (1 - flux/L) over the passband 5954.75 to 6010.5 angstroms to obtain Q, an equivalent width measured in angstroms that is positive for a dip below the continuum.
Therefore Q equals 1.17 angstroms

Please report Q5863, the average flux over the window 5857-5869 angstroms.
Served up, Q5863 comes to 6.69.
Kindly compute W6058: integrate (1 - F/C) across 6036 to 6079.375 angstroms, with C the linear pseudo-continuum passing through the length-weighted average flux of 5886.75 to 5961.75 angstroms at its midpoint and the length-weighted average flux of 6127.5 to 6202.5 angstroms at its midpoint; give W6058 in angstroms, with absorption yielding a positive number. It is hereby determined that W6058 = -2.0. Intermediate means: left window 7.18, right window 8.38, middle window 8.21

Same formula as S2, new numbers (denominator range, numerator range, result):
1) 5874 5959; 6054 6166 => 1.29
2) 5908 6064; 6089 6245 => 1.18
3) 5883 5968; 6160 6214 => 1.27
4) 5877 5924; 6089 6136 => 1.36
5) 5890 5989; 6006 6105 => 1.11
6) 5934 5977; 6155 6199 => 1.21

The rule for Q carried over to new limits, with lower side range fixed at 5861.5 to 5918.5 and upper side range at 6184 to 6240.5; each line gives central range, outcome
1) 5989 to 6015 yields -0.51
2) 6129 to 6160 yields -2.54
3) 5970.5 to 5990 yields -1.31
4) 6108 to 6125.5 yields -3.02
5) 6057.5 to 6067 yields -2.06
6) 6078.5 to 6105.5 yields -2.32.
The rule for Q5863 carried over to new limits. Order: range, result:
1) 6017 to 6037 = 7.27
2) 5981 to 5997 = 7.59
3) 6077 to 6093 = 7.87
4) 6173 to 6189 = 8.05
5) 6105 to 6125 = 9.89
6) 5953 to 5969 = 7.49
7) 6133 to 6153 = 8.57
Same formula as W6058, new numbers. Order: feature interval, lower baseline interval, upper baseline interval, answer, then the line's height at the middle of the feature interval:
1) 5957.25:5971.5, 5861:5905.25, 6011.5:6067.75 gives -1.1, 7.13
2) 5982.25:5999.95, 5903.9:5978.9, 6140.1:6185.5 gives 0.8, 7.84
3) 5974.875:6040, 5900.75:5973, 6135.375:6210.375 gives 3.7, 7.78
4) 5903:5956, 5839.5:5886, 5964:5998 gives -0.9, 7.35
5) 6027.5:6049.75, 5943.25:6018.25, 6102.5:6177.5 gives 1.3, 7.99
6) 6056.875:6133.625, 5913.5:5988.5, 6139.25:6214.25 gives -4.9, 8.11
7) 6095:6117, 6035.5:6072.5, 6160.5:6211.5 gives -3.2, 8.34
